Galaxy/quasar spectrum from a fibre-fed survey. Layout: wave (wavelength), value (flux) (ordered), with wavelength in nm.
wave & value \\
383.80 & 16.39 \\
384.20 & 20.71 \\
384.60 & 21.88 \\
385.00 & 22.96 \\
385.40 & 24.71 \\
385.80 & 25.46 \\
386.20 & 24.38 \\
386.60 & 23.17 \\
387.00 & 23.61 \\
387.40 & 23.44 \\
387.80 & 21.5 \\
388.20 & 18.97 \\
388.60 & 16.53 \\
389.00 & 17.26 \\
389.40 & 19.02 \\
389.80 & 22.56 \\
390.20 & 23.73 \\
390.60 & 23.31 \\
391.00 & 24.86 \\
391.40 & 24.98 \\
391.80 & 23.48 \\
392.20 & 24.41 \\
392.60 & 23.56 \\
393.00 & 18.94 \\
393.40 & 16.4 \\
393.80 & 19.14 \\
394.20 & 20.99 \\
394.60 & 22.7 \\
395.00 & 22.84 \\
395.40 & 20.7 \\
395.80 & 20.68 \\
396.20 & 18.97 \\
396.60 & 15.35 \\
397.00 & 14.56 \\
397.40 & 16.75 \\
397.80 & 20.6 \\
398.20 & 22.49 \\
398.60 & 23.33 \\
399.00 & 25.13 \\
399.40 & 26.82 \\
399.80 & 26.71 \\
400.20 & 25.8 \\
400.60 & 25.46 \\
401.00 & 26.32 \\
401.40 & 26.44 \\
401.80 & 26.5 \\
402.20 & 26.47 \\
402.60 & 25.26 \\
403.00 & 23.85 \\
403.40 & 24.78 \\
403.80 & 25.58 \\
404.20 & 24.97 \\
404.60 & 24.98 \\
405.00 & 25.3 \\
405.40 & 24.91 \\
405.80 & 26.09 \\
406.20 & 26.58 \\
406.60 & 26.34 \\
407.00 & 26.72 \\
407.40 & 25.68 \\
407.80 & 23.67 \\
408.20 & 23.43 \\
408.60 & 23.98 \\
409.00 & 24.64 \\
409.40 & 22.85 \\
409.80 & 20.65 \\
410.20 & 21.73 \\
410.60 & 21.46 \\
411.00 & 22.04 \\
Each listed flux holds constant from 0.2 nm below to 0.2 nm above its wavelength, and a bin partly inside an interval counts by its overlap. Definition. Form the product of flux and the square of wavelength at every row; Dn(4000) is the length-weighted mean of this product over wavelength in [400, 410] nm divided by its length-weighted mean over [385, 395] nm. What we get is 1.23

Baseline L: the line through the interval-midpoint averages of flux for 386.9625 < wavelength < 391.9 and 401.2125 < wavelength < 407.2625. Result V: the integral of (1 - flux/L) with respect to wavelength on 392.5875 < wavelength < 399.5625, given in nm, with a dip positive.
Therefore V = 0.90 nm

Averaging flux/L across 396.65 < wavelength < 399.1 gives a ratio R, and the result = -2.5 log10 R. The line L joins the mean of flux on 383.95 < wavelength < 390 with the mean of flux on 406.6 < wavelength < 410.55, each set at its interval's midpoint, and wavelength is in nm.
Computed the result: 0.14 mag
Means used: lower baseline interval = 21.7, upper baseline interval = 23.8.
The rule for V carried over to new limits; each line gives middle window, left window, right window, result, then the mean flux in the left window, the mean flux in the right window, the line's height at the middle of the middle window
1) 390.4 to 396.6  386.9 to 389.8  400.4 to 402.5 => 0.24 nm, 20.1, 26.2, 22.5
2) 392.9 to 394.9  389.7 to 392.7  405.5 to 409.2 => 0.36 nm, 23.9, 25.2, 24.1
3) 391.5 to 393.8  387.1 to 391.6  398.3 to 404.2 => 0.13 nm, 21.5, 25.5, 22.6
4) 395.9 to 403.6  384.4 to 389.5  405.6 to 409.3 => 0.24 nm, 21.8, 25.2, 23.9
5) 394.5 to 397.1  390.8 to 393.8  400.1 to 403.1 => 0.45 nm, 22.2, 25.8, 23.5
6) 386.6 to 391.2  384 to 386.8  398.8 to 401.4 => 0.49 nm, 23.3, 26.1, 24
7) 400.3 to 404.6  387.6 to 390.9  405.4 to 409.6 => -0.33 nm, 20.5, 25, 23.7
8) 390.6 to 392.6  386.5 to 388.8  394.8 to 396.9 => -0.39 nm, 21.1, 19.5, 20.3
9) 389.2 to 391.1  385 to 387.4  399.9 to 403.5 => 0.15 nm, 24.1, 25.7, 24.5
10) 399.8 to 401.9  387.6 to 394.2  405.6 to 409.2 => -0.22 nm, 21.2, 25.2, 23.6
